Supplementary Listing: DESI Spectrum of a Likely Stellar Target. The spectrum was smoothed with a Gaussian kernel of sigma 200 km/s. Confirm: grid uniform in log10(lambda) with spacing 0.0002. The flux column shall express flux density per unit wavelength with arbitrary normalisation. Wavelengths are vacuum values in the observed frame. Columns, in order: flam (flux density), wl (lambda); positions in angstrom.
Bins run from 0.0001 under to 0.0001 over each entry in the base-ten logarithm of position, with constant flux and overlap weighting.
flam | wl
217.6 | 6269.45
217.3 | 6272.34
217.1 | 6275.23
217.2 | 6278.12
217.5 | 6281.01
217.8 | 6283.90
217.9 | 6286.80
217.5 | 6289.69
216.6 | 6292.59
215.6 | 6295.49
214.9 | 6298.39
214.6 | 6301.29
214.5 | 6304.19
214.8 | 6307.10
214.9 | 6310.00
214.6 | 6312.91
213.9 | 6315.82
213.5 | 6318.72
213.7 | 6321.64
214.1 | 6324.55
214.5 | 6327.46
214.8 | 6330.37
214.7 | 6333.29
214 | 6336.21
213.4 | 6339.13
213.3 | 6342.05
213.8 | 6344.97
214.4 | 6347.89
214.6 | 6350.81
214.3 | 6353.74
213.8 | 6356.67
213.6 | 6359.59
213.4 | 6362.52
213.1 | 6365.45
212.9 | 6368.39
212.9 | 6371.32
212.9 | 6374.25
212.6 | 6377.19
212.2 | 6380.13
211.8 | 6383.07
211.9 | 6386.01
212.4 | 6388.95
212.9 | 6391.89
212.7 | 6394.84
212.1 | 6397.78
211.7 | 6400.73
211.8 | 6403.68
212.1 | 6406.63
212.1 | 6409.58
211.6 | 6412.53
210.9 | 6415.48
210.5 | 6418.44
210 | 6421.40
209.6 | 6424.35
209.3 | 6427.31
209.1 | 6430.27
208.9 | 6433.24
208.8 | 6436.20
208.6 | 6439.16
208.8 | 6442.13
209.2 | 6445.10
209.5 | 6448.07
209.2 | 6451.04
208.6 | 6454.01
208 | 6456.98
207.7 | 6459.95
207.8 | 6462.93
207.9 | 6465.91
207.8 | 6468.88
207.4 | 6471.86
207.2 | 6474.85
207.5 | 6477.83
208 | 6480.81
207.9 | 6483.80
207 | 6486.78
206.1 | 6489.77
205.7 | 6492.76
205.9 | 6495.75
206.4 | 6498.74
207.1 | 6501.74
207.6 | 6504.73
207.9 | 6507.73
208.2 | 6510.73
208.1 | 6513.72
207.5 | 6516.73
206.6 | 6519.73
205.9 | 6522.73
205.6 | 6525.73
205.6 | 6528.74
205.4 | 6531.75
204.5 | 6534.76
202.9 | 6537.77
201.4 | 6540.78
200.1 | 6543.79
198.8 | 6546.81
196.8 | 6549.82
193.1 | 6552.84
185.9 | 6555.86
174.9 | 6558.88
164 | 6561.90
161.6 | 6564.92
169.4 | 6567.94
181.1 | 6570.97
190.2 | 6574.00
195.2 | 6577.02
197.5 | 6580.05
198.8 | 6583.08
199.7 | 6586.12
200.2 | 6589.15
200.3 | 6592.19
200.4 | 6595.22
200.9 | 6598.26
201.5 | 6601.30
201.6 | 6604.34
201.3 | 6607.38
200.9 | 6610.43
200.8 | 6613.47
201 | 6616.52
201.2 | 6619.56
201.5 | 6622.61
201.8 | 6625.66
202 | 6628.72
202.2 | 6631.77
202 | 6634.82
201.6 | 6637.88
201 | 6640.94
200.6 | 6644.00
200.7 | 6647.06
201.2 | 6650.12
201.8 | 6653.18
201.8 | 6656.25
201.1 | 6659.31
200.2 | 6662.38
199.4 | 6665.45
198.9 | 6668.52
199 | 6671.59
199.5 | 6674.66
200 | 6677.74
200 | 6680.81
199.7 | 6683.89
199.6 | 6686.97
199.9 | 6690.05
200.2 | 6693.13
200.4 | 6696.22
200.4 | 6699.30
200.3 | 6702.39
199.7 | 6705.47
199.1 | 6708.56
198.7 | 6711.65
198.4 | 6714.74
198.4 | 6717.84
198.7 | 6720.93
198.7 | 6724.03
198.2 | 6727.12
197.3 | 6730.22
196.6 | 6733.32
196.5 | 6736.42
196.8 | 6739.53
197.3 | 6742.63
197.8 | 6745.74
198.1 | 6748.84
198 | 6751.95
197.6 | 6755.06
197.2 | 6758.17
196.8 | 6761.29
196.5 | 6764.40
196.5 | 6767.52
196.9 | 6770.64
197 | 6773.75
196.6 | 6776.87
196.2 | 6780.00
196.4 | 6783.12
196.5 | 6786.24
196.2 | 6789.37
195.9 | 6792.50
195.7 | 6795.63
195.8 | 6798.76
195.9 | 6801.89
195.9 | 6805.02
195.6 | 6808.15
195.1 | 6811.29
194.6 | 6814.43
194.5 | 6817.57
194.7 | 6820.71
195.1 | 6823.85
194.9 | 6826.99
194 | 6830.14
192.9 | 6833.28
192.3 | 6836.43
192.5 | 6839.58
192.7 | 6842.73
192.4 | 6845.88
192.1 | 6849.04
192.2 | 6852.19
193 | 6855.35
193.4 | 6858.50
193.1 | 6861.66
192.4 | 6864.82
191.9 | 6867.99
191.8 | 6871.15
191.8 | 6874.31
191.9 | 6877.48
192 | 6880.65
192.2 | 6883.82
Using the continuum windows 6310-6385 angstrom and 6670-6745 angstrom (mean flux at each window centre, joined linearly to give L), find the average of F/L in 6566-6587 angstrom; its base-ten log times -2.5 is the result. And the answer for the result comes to 0.08 mag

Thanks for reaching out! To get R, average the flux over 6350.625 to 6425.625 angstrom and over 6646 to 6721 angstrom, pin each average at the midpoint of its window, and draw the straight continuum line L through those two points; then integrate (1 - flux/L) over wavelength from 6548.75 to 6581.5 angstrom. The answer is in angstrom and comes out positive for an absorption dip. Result 3.6 angstrom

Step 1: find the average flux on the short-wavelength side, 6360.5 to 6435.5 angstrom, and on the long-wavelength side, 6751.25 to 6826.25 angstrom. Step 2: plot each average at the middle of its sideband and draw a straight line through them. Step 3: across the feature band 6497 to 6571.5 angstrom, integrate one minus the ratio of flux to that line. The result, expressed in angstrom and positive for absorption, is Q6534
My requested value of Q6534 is 3.4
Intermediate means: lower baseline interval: 212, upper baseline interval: 196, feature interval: 197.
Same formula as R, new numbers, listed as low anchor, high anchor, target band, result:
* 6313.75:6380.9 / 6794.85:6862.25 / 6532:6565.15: 2.32 angstrom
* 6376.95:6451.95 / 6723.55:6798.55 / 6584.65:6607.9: 0.32 angstrom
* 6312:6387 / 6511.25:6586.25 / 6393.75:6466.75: -1.43 angstrom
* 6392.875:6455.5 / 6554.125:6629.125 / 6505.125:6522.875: -0.56 angstrom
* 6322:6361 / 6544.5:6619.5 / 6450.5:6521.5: -2.20 angstrom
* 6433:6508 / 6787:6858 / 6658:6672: 0.04 angstrom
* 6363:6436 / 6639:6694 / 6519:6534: 0.03 angstrom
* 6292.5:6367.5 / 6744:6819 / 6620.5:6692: 0.23 angstrom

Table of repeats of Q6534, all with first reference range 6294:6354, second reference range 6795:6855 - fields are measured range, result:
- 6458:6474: 0.1 angstrom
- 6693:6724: -0.1 angstrom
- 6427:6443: 0.1 angstrom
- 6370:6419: -0.1 angstrom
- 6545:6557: 0.7 angstrom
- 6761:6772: 0.0 angstrom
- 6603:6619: 0.1 angstrom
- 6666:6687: 0.1 angstrom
